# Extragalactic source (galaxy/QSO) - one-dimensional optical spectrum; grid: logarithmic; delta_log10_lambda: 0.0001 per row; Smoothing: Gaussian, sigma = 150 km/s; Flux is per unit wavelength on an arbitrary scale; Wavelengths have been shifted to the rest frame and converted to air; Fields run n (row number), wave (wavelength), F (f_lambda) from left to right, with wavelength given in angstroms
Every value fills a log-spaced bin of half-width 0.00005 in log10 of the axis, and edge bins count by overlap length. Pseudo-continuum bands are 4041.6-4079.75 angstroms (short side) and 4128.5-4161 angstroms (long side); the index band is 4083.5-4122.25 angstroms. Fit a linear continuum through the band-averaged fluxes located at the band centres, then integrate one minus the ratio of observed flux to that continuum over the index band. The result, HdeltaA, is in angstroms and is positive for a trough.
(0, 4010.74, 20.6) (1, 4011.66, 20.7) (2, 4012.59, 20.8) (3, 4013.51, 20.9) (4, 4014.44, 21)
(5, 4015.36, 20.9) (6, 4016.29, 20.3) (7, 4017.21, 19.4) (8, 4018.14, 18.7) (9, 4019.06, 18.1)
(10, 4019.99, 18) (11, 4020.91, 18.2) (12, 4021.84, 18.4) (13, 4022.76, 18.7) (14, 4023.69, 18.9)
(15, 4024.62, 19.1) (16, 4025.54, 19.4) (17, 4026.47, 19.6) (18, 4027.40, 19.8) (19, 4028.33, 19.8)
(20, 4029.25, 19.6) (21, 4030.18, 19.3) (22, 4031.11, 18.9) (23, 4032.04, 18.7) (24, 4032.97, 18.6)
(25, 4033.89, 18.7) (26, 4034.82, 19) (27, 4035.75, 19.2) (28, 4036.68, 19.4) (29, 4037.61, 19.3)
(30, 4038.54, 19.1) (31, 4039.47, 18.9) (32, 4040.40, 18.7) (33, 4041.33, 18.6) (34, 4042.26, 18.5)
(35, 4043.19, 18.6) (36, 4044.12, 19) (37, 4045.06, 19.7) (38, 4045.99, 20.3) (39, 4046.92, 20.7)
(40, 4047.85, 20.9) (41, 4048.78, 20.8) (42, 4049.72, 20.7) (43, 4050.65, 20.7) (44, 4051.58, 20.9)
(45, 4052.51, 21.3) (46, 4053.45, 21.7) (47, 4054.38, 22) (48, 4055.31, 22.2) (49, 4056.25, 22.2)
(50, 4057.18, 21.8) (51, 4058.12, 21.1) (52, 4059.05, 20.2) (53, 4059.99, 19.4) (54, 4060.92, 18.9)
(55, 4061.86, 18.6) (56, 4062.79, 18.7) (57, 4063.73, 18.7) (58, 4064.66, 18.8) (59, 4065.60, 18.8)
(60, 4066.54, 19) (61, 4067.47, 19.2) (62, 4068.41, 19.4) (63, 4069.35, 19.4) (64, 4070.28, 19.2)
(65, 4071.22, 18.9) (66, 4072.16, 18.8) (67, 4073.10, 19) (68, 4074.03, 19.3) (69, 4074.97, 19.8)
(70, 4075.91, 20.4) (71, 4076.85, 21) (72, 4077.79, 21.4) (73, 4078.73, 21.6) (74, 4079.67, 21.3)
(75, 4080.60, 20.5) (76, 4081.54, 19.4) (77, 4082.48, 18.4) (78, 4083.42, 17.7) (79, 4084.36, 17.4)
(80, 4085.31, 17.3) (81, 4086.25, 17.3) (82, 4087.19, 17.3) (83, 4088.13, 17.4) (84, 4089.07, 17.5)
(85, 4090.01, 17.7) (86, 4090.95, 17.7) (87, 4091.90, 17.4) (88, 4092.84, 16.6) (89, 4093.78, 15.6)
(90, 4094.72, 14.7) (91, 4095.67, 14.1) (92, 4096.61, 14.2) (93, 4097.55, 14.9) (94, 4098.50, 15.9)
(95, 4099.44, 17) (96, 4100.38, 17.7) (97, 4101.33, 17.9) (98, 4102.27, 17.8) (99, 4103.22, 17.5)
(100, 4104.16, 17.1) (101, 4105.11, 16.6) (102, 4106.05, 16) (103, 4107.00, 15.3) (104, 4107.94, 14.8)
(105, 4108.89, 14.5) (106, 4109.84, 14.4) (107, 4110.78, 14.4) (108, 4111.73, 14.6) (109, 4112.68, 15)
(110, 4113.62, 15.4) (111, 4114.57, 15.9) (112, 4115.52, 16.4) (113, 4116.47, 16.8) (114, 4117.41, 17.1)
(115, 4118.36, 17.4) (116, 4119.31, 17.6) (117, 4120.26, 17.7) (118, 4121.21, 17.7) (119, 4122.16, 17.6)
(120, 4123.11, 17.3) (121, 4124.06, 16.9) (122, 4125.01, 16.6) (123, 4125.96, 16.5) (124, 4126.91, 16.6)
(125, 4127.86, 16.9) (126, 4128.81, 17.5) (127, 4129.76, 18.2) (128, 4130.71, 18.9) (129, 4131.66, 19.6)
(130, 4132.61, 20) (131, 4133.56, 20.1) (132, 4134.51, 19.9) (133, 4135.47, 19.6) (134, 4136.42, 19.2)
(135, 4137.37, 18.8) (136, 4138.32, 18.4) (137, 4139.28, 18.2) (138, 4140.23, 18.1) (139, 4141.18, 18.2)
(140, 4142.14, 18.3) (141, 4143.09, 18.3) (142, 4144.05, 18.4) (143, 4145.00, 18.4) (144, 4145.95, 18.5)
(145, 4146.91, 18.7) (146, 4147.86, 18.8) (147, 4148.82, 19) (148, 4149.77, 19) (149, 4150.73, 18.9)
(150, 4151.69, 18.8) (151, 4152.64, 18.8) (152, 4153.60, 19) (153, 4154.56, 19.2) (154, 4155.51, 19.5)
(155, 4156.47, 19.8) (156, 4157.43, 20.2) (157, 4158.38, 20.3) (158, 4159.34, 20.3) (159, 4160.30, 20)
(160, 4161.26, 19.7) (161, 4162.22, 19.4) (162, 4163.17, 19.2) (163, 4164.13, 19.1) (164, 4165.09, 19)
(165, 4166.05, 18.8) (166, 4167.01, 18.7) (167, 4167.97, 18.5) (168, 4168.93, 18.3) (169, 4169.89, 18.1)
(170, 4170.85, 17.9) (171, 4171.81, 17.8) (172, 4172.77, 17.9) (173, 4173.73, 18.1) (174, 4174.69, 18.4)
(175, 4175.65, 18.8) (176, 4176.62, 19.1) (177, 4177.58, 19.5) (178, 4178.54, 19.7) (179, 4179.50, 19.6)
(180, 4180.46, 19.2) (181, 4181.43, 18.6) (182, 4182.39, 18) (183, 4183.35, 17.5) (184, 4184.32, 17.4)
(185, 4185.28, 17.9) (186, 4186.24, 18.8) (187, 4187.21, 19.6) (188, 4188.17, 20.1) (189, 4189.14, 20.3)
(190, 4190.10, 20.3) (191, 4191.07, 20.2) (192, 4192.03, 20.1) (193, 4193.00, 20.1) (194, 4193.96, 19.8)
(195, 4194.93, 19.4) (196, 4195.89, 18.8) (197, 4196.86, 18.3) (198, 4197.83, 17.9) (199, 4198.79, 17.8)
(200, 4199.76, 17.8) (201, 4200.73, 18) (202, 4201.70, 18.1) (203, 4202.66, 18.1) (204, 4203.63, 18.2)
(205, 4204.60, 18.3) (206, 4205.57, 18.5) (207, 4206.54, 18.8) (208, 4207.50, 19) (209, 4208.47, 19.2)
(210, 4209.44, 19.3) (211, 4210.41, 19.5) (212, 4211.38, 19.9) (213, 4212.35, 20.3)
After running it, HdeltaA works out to 6.2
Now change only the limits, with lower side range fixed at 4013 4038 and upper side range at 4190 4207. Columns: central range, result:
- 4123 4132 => 0.7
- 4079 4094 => 0.9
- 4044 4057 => -1.2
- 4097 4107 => 1.2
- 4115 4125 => 0.9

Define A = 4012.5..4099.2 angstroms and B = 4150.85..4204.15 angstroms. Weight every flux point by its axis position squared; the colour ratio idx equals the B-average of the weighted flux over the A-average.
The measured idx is 1.05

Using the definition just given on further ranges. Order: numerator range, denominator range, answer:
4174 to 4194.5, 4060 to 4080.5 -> 1.04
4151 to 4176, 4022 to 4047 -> 1.06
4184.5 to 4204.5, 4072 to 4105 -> 1.12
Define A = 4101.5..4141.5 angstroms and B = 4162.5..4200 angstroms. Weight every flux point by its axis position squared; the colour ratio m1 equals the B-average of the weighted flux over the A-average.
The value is 1.1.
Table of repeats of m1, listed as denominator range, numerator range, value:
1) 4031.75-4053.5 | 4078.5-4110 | 0.89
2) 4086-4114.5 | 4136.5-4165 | 1.21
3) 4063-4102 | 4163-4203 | 1.08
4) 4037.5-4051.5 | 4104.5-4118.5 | 0.82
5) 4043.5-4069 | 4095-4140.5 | 0.87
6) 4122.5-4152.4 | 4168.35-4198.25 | 1.05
